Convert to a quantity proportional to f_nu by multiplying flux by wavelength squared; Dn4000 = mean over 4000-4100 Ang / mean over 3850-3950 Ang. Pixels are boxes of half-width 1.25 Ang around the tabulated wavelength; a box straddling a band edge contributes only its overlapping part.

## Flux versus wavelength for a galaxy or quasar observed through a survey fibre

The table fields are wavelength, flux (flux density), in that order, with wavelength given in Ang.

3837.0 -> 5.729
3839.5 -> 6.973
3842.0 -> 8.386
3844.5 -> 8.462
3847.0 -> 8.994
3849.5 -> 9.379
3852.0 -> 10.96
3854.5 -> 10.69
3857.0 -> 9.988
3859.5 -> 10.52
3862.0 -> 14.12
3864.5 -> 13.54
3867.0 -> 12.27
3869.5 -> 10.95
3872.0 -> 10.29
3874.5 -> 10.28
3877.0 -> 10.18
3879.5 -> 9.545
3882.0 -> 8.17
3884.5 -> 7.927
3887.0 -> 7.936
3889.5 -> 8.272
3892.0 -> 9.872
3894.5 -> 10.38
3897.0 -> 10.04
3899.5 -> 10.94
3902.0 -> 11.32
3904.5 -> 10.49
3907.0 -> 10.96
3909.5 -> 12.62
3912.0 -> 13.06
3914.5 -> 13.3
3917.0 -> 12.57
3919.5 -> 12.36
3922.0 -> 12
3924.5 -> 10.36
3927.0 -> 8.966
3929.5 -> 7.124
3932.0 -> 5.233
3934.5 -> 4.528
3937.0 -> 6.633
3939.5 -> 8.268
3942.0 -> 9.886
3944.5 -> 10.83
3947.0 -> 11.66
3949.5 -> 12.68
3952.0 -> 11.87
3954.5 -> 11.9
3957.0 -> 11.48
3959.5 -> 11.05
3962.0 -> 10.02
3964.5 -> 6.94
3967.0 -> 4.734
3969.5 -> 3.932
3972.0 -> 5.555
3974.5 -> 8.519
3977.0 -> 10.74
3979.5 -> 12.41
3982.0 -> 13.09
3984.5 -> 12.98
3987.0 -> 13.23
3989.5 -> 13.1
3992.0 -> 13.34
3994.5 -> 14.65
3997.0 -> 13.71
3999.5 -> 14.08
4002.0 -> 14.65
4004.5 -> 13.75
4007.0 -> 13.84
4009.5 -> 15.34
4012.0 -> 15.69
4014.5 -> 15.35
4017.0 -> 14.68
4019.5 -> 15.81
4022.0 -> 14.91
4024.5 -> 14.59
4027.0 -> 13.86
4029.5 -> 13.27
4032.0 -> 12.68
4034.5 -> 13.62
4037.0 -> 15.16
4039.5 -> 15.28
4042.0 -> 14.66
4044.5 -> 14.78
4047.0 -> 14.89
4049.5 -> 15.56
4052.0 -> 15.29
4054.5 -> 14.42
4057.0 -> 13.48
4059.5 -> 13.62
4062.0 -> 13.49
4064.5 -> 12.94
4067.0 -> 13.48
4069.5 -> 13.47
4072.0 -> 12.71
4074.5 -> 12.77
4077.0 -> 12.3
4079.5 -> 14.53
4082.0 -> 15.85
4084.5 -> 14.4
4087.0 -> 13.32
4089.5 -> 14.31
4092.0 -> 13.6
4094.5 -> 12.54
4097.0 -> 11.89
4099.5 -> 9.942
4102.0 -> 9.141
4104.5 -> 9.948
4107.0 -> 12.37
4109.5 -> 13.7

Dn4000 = 1.5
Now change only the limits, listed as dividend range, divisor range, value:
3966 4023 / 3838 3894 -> 1.36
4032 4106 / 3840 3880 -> 1.43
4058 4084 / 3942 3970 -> 1.45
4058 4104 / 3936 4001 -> 1.28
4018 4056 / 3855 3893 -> 1.54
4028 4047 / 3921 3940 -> 1.92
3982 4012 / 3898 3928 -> 1.25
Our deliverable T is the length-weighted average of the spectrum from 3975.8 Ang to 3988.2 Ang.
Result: 12.5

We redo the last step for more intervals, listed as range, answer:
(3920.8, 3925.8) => 11.1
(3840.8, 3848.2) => 8.61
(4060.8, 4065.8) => 13.2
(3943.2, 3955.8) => 11.8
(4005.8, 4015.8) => 15.1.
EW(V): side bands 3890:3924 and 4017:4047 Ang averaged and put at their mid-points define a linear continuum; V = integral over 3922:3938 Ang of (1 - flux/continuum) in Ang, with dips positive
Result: 5.9 Ang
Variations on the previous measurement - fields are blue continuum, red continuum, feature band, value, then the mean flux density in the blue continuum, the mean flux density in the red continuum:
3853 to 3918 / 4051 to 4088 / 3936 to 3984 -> 9.3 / 10.8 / 13.7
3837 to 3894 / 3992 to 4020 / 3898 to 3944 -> 6.2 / 9.81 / 14.6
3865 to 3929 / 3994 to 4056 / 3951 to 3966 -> 2.5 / 10.6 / 14.6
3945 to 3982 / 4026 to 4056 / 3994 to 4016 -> -4.2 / 9.68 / 14.5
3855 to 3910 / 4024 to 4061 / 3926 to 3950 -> 6.9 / 10.5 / 14.3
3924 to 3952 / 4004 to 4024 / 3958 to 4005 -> 5.5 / 8.84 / 15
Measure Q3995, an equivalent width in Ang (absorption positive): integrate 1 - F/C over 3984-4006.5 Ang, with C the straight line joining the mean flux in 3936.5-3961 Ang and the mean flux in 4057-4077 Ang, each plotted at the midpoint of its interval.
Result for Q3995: -3.9 Ang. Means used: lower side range 10.7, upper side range 13.2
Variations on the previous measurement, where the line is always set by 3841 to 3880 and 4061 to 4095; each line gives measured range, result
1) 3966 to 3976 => 5.2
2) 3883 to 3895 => 2.4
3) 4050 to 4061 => -0.8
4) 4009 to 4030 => -3.5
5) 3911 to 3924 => -1.3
